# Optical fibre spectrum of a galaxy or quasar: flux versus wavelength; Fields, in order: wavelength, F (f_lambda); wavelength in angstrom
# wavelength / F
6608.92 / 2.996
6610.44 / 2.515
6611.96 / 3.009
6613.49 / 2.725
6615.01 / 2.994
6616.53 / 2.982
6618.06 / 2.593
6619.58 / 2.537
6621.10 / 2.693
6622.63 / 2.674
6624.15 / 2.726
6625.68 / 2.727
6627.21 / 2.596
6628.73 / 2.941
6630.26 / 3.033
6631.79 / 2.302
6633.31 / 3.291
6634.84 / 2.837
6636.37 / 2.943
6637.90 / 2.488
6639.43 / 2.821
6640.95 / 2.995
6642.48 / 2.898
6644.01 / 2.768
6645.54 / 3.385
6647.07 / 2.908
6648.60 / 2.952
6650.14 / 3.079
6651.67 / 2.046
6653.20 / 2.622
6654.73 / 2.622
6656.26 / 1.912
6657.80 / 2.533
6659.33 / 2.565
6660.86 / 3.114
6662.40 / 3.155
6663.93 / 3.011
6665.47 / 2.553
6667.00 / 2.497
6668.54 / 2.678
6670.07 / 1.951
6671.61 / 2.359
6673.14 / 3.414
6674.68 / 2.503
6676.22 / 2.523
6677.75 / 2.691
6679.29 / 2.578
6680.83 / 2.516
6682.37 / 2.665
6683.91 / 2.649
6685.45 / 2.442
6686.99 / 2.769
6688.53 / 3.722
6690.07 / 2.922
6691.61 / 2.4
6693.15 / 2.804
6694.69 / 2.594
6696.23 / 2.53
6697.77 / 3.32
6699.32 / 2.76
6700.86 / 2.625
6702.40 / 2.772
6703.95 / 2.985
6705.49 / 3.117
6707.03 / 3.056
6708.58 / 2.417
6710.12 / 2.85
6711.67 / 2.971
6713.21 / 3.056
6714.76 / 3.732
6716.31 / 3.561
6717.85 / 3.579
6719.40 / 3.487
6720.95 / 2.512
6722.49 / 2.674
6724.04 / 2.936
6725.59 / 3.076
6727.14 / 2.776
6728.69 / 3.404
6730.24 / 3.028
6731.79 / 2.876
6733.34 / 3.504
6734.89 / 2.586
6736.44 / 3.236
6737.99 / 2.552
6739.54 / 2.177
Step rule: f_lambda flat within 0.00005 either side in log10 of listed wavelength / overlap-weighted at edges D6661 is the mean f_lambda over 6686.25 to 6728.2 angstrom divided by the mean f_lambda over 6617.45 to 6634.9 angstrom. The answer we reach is 1.08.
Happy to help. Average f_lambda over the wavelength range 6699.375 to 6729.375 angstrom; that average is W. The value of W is 3.02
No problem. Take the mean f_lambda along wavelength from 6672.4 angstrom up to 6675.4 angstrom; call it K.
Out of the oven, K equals 2.96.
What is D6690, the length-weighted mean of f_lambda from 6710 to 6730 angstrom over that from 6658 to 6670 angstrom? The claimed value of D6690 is 1.1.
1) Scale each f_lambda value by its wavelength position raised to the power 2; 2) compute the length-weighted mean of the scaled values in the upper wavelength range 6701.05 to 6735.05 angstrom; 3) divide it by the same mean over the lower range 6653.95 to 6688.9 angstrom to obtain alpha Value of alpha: 1.16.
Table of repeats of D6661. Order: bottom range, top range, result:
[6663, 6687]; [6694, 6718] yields 1.14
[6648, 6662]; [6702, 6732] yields 1.17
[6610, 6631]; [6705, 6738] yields 1.10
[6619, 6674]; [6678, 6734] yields 1.07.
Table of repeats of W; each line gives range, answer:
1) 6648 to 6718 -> 2.78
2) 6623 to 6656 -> 2.79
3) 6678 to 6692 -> 2.75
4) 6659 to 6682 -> 2.68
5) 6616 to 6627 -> 2.69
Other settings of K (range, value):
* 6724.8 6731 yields 3.07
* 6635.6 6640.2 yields 2.75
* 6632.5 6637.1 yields 3.02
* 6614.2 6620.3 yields 2.78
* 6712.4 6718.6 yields 3.48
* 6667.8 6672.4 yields 2.34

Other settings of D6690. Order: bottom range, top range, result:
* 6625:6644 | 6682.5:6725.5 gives 1.04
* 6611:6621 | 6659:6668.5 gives 1.01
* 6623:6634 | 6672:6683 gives 0.96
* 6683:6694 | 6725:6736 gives 1.08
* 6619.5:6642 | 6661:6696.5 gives 0.97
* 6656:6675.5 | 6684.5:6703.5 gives 1.06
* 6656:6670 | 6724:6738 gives 1.14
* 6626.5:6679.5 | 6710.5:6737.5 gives 1.14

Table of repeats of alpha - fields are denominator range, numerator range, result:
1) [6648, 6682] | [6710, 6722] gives 1.25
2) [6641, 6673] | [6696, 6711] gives 1.07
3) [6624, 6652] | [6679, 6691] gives 0.99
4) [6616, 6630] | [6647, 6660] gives 0.95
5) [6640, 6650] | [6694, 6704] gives 0.95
